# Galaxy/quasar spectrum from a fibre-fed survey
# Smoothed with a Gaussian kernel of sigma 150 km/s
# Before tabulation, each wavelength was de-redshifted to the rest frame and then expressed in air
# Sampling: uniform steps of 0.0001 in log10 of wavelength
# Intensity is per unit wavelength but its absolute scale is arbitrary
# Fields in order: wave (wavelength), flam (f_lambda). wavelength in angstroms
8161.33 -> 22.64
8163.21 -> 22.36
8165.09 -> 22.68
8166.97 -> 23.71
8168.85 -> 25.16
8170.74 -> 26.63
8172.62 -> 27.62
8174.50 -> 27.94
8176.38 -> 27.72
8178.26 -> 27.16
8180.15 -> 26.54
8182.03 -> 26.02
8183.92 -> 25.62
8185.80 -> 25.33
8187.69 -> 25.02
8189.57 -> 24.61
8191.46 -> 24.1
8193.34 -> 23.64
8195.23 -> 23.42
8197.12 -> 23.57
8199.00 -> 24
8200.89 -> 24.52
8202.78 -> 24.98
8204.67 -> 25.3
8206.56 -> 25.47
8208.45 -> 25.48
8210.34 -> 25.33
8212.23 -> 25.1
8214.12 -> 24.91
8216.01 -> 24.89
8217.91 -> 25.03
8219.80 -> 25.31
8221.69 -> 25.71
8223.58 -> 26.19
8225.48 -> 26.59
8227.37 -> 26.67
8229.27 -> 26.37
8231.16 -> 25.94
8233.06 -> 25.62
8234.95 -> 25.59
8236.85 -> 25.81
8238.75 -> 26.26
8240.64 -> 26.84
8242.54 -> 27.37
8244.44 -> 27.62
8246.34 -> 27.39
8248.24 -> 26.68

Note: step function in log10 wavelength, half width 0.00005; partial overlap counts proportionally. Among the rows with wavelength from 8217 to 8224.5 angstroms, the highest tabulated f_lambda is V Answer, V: 26.19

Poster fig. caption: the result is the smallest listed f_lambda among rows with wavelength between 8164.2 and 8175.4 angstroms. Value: 22.68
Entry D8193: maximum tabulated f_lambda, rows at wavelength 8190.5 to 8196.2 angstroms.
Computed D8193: 24.1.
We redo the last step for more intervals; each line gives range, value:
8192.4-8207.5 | 25.47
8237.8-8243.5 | 27.37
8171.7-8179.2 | 27.94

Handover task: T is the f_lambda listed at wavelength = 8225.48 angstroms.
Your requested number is 26.59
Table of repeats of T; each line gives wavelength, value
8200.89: 24.52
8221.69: 25.71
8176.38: 27.72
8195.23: 23.42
